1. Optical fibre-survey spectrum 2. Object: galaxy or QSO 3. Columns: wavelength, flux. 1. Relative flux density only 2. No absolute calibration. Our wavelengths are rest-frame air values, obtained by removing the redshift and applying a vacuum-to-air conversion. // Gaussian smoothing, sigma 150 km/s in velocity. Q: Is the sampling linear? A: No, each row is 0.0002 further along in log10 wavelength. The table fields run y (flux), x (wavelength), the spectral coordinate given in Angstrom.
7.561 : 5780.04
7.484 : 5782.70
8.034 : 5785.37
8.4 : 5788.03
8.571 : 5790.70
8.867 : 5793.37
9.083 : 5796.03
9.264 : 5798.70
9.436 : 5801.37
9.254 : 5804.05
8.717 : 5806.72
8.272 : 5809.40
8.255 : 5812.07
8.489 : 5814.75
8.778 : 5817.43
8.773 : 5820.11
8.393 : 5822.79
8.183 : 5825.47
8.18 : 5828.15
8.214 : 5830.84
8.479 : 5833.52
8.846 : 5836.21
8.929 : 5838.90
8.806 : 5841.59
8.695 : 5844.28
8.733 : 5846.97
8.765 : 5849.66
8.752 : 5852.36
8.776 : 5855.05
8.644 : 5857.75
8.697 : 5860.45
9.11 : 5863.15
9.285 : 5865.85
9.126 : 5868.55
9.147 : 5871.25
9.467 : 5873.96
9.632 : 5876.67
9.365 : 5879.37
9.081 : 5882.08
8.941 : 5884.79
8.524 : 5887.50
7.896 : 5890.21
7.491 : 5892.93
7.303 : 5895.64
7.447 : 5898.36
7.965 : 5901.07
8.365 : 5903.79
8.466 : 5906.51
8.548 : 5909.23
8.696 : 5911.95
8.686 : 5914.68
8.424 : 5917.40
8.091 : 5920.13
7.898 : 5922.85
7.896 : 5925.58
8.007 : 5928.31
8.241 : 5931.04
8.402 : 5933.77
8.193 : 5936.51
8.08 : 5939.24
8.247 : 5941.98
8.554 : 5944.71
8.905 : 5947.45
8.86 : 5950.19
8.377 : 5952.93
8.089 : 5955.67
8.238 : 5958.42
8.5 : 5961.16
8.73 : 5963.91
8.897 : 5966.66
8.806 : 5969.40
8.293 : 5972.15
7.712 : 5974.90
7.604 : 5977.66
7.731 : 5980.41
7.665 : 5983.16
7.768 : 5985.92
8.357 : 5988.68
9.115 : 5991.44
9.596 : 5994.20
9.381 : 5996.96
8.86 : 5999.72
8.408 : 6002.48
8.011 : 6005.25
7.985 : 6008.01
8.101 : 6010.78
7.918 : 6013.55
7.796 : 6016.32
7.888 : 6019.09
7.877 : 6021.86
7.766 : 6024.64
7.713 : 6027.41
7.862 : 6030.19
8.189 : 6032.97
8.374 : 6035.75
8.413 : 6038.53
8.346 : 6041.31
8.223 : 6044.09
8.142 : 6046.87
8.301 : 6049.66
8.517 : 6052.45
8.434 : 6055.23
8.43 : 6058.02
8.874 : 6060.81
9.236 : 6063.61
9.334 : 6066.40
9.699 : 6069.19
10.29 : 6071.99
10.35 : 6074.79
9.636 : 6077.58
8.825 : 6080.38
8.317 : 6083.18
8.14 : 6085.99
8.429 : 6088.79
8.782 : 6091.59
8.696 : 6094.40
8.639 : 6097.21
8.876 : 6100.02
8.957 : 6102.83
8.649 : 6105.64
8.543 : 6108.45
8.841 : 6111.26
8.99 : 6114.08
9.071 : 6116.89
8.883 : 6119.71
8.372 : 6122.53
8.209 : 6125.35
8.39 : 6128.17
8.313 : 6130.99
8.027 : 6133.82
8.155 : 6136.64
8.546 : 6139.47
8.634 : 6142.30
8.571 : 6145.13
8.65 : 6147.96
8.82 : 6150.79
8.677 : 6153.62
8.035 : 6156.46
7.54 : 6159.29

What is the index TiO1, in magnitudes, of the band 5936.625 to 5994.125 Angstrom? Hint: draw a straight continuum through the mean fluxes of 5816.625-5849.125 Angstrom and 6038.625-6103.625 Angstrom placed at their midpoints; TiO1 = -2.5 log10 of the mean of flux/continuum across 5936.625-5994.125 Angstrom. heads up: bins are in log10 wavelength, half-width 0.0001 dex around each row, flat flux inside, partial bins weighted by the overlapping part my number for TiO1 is 0.05 mag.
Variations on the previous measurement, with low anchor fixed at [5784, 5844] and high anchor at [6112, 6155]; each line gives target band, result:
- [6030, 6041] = 0.04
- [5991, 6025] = 0.03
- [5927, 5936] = 0.05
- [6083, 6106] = -0.01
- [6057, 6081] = -0.10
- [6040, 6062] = 0.02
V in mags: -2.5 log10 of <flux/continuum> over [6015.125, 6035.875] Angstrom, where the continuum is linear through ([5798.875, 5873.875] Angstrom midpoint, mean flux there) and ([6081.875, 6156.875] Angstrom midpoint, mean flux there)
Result 0.10 mag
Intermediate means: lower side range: 8.75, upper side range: 8.57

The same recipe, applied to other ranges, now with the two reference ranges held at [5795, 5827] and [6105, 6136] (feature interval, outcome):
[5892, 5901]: 0.16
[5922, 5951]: 0.05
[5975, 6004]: 0.03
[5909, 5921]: 0.02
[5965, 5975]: 0.01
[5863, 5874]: -0.06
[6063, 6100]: -0.06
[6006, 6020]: 0.09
